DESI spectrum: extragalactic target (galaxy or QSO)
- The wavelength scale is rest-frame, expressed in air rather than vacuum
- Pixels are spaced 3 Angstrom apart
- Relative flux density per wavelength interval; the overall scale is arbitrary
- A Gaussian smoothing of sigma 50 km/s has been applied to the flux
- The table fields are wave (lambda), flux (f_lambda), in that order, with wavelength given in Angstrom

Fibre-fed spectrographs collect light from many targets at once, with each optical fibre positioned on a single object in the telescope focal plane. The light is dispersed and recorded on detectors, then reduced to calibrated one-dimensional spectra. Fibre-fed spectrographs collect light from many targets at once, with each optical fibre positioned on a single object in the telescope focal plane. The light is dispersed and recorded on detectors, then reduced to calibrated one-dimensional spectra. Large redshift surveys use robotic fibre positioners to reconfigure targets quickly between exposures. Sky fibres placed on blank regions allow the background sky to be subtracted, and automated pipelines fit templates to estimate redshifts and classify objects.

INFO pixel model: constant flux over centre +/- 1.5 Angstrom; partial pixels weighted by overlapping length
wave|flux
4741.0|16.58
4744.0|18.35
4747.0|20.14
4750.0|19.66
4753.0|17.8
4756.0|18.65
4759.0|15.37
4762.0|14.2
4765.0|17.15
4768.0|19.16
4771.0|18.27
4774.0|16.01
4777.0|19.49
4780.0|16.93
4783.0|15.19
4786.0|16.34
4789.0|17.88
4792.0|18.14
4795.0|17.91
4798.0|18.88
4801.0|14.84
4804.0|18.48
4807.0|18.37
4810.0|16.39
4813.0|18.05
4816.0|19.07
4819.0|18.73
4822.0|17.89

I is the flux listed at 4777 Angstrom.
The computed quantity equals 19.49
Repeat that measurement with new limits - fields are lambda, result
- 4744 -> 18.35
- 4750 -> 19.66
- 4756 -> 18.65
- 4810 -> 16.39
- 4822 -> 17.89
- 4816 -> 19.07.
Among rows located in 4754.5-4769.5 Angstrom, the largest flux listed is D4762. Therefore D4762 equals 19.16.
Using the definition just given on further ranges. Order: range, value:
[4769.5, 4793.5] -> 19.49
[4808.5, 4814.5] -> 18.05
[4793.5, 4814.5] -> 18.88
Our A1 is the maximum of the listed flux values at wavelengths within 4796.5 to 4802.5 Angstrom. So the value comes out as 18.88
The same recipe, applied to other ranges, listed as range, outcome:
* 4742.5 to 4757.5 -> 20.14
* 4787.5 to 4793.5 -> 18.14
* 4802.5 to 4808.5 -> 18.48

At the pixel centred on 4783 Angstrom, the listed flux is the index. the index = 15.19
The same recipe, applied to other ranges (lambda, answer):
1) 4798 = 18.88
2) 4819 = 18.73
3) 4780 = 16.93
